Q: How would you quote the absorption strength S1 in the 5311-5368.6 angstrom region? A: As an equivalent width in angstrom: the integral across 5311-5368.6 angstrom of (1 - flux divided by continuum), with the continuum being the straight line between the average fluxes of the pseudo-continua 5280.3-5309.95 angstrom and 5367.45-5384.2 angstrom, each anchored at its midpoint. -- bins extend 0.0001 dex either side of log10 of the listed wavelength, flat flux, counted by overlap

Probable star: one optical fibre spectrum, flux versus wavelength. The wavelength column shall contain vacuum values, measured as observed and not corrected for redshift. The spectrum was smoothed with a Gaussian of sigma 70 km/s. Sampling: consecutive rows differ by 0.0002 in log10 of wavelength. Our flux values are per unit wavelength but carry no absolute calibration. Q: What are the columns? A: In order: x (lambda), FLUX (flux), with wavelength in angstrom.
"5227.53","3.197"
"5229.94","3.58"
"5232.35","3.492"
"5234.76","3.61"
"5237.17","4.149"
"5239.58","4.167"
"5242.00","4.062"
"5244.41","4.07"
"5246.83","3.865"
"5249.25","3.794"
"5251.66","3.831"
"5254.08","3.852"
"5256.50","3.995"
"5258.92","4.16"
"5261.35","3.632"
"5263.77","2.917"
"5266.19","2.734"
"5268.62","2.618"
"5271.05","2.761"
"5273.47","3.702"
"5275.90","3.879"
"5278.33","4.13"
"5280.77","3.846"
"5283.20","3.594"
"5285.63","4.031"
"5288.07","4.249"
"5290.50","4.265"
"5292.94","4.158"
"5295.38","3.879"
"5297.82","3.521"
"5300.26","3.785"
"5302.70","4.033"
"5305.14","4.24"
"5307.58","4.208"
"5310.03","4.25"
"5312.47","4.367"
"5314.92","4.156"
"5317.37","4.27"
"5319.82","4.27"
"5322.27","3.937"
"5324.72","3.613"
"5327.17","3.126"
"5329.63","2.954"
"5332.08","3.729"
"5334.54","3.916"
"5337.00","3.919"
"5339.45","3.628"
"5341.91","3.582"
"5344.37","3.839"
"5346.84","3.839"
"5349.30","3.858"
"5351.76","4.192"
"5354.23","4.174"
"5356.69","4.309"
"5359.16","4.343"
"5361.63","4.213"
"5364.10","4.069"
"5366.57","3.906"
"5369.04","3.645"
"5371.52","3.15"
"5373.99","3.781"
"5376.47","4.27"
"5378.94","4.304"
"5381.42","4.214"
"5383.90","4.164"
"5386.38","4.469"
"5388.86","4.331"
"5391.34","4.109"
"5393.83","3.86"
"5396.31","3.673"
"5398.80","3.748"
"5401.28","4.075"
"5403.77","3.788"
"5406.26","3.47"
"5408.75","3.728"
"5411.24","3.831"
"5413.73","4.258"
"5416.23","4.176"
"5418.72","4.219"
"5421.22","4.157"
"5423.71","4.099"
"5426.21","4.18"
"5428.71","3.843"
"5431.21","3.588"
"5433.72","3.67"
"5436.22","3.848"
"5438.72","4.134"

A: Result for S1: 0.5 angstrom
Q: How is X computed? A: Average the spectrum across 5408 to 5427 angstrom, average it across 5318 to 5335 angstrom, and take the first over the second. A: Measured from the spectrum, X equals 1.12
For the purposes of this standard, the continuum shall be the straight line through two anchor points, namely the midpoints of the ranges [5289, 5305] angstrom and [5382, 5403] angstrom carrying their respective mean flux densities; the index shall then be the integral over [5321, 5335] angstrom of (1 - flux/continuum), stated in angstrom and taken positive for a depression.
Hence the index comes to 1.6 angstrom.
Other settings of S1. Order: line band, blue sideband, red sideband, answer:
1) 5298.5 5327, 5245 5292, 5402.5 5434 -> -2.3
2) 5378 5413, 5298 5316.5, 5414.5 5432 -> 0.7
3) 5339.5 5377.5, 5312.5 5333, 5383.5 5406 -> -0.4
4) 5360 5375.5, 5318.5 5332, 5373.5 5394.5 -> 0.8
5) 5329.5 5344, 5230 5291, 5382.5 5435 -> 0.6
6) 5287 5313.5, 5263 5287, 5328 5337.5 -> -4.4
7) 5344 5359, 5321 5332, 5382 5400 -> -1.6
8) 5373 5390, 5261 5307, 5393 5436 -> -1.7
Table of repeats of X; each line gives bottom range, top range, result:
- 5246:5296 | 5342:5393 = 1.09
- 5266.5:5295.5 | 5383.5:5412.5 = 1.06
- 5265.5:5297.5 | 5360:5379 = 1.06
